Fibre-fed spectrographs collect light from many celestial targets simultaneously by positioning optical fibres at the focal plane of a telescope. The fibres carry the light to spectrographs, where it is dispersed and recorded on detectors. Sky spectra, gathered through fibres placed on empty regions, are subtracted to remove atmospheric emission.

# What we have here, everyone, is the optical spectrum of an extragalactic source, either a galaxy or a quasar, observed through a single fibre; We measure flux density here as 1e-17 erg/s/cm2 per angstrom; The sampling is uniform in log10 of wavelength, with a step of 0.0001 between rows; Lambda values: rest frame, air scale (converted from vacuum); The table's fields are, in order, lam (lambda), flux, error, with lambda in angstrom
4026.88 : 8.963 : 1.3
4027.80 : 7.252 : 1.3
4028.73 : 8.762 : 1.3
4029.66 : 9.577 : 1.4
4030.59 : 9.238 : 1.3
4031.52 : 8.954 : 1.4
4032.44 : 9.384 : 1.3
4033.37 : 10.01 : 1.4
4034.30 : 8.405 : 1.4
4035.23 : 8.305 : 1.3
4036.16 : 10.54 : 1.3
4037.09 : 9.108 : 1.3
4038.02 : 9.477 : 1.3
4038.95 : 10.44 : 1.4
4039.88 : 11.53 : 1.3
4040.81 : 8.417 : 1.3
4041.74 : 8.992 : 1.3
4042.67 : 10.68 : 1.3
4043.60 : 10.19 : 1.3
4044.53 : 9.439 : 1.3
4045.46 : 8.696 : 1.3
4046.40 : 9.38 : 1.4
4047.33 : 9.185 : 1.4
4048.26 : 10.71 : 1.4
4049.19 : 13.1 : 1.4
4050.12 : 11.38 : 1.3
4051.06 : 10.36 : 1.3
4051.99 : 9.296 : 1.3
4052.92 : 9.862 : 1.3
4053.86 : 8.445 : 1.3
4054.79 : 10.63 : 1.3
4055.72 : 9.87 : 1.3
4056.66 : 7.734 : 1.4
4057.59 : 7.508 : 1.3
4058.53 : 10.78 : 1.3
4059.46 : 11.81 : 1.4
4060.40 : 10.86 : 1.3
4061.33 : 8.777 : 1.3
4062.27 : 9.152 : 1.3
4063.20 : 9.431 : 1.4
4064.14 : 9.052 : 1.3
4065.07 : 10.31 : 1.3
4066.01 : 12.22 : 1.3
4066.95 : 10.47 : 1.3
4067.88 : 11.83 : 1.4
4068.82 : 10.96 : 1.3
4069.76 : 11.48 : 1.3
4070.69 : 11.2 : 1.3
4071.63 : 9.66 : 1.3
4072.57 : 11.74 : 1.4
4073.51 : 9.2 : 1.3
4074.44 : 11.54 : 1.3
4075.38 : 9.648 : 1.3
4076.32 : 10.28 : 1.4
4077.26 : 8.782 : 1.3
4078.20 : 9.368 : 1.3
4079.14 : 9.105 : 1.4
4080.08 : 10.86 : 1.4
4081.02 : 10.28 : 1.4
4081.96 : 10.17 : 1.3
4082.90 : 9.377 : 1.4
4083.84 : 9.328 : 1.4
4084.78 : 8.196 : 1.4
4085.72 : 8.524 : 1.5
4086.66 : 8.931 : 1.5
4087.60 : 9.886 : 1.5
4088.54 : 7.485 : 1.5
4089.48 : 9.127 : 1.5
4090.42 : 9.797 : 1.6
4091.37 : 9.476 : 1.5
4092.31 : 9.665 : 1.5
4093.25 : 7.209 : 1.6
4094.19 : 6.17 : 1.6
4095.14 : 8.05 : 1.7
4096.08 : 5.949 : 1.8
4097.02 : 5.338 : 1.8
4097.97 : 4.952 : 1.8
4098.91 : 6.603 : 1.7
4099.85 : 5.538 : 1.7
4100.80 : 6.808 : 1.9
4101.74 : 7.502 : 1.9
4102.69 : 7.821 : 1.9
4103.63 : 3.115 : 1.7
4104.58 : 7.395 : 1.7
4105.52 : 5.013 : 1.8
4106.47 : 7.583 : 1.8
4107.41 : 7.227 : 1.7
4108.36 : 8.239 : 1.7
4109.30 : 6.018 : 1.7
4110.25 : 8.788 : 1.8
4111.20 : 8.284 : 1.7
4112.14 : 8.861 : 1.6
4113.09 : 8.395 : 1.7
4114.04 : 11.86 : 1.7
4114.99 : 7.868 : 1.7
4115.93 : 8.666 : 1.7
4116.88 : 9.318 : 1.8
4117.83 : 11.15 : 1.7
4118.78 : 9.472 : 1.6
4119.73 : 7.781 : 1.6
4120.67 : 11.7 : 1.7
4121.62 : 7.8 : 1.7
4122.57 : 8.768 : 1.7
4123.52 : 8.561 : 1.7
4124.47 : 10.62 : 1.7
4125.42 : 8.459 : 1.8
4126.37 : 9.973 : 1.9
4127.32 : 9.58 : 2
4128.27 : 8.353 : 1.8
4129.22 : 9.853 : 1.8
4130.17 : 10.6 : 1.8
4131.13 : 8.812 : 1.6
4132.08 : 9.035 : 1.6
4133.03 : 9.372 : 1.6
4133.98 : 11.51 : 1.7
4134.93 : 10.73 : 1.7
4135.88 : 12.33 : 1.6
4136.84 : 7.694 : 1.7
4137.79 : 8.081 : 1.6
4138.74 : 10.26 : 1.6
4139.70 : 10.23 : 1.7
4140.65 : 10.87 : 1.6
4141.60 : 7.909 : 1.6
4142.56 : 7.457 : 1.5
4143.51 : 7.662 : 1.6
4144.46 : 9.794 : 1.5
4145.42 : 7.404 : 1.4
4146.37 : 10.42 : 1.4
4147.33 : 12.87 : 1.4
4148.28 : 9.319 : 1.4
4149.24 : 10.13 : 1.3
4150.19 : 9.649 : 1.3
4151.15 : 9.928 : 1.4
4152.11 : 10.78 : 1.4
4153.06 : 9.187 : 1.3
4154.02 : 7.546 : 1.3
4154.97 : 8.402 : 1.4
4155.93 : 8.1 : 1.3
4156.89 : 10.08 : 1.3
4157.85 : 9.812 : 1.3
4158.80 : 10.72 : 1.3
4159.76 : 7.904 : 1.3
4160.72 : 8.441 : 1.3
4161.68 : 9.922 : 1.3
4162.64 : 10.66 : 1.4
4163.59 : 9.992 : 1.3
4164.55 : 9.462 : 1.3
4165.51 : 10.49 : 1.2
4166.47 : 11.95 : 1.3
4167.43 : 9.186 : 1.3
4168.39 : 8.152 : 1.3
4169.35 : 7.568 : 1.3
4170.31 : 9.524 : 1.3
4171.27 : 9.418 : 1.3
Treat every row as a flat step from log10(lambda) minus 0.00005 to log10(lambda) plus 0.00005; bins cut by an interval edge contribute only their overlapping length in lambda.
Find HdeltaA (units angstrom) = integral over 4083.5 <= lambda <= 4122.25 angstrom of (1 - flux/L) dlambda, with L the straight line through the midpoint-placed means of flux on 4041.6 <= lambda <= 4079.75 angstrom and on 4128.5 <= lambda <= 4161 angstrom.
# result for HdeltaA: 7.2 angstrom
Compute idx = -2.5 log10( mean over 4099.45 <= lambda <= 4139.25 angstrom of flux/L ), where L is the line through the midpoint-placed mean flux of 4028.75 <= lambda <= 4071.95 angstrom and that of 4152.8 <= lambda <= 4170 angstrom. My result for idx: 0.10 mag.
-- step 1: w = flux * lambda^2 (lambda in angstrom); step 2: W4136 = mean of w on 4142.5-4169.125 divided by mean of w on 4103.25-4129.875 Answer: 1.13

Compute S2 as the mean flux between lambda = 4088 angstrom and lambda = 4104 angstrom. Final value 7.13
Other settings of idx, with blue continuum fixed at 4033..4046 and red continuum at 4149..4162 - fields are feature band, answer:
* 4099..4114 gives 0.29 mag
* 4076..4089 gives 0.02 mag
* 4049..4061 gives -0.06 mag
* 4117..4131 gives -0.01 mag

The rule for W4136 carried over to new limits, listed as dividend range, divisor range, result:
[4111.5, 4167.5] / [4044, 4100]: 1.05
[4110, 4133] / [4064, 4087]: 0.94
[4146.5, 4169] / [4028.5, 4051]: 1.05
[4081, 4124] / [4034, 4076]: 0.83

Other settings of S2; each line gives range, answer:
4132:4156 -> 9.52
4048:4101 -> 9.38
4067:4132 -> 8.77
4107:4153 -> 9.35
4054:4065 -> 9.6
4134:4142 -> 9.88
